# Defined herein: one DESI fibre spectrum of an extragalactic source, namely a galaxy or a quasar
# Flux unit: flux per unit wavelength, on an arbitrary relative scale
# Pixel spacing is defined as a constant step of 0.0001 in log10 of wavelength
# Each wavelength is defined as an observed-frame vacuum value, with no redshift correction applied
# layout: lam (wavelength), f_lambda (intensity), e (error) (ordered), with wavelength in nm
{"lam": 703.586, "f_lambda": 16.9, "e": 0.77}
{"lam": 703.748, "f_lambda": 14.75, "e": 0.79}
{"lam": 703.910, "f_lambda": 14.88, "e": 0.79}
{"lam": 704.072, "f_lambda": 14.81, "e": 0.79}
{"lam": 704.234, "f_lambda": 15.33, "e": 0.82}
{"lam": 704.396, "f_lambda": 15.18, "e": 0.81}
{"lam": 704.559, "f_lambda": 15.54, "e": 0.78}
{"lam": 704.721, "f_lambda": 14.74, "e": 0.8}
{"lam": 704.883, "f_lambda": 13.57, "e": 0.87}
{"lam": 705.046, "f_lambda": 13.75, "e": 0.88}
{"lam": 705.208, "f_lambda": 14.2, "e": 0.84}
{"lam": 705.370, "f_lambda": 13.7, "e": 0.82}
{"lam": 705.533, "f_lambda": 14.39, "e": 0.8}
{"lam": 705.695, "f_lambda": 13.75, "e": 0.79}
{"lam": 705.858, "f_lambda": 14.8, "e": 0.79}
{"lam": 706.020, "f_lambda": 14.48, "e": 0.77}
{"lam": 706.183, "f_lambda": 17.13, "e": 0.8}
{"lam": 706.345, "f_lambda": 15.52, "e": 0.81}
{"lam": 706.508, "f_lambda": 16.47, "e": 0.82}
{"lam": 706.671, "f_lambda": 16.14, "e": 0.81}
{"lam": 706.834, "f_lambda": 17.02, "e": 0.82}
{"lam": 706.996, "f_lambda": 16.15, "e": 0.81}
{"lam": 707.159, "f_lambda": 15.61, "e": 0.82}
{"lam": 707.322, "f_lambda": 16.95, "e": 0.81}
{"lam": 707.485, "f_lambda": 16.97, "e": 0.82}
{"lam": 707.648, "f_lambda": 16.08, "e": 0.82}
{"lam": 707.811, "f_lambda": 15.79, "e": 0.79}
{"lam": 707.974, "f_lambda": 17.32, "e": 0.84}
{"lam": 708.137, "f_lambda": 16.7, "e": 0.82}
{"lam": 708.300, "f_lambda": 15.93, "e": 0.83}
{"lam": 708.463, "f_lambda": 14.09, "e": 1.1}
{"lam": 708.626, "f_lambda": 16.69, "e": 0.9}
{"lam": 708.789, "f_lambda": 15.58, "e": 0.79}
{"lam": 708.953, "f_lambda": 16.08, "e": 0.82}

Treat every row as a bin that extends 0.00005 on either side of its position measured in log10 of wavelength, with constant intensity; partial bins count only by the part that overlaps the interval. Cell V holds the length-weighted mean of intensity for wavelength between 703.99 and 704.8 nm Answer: 15.1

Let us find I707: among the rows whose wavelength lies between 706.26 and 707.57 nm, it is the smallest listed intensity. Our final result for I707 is 15.52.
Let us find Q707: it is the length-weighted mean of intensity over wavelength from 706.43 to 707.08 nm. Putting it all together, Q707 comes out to 16.4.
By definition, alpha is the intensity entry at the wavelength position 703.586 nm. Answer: 16.9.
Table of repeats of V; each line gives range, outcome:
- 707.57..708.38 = 16.4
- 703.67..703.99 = 14.8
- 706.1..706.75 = 16.3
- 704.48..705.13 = 14.4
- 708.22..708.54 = 15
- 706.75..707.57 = 16.5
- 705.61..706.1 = 14.4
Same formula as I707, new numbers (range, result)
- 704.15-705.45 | 13.57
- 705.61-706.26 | 13.75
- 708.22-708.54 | 14.09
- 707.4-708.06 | 15.79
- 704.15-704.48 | 15.18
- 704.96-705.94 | 13.7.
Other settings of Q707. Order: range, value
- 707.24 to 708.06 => 16.6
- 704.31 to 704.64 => 15.3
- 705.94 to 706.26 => 15.8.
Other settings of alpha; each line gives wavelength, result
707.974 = 17.32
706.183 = 17.13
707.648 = 16.08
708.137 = 16.7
